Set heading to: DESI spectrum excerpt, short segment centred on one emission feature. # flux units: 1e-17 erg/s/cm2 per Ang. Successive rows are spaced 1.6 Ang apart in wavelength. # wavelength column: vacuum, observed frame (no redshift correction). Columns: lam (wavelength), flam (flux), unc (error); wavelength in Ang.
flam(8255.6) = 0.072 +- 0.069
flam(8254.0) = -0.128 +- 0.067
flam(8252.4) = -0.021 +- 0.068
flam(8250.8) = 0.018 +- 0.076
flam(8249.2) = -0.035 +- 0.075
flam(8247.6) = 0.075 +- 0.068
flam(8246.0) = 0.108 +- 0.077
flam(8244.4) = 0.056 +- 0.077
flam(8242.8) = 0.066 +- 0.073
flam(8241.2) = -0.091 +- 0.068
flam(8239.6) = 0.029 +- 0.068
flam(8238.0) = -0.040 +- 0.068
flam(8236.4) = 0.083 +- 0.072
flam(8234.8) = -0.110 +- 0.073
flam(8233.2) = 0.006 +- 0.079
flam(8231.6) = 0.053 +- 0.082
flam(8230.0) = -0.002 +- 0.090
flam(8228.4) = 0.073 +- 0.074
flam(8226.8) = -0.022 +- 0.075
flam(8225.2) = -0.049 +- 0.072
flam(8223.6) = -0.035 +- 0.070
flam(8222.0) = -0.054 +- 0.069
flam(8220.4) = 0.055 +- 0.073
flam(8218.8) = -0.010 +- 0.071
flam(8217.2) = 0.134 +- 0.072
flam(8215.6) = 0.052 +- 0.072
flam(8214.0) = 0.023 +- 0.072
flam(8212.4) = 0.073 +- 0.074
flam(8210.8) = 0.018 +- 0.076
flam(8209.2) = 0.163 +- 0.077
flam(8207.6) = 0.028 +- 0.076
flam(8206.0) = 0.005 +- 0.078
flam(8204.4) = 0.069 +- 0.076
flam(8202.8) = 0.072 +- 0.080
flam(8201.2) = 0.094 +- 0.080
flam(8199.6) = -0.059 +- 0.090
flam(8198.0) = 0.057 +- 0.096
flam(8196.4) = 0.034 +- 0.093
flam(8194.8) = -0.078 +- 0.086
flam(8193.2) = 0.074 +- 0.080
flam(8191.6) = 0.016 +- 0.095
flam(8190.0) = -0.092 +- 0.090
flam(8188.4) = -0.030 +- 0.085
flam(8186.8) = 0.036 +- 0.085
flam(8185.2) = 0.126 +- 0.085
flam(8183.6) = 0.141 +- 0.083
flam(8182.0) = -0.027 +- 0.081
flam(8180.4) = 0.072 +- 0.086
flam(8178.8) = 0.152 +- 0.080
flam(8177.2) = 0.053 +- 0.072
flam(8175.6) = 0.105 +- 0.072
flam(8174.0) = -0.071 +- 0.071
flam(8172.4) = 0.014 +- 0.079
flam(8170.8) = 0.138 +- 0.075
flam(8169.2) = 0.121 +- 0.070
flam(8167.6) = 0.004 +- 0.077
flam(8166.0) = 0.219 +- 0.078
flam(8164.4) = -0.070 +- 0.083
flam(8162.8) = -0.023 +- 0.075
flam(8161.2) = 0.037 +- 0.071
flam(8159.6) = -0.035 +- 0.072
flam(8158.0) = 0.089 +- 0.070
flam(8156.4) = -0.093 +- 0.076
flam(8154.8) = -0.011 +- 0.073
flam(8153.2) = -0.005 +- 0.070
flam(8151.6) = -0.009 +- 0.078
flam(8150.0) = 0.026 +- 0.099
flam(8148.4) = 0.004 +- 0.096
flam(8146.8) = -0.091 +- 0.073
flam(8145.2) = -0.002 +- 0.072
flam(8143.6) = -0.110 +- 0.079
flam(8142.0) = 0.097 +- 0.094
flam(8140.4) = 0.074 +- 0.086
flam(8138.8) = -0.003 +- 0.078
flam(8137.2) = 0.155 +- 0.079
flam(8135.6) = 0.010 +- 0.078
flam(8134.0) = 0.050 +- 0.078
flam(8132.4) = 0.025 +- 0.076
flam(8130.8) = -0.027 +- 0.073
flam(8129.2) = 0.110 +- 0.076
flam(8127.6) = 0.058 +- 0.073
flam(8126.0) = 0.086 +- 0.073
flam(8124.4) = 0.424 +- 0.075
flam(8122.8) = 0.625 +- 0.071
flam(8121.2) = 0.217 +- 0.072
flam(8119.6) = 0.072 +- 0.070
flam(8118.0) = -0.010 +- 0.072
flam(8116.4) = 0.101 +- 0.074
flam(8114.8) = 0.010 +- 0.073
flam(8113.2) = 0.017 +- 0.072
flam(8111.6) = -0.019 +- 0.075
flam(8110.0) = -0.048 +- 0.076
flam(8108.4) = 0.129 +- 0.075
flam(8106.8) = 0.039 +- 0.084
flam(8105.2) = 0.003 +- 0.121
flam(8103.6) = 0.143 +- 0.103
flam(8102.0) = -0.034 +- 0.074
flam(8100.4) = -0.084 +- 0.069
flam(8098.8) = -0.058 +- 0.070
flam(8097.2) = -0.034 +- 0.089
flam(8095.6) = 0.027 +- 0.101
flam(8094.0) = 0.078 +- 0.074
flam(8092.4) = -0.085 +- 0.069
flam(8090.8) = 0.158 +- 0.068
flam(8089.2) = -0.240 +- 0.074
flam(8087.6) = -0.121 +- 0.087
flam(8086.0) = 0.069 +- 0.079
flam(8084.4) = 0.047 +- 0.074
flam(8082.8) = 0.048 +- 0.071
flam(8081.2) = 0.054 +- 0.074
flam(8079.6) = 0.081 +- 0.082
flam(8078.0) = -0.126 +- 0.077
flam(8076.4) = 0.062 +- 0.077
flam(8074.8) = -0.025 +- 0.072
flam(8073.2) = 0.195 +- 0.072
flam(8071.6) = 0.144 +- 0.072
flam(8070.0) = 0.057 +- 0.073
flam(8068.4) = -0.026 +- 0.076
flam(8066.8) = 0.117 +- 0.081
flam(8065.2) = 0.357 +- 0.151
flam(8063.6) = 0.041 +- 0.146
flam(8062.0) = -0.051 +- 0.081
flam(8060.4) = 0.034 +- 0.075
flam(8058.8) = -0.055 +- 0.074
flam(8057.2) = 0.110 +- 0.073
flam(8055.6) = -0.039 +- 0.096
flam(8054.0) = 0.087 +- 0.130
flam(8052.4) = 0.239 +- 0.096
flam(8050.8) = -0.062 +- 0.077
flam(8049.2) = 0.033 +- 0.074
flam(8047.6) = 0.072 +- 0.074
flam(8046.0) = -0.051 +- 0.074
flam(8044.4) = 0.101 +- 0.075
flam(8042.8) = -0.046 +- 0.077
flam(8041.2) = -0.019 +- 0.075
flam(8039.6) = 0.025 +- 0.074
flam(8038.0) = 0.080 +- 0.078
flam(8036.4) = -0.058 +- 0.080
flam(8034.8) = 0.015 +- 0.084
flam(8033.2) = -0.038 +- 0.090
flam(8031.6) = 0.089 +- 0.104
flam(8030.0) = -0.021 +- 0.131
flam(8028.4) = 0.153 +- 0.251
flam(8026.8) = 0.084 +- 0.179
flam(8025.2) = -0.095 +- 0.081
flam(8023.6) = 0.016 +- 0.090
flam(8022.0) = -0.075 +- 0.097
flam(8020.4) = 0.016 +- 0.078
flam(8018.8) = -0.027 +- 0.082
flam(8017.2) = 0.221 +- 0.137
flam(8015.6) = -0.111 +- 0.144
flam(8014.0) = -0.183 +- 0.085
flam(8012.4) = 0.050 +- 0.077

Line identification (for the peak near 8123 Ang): H-gamma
